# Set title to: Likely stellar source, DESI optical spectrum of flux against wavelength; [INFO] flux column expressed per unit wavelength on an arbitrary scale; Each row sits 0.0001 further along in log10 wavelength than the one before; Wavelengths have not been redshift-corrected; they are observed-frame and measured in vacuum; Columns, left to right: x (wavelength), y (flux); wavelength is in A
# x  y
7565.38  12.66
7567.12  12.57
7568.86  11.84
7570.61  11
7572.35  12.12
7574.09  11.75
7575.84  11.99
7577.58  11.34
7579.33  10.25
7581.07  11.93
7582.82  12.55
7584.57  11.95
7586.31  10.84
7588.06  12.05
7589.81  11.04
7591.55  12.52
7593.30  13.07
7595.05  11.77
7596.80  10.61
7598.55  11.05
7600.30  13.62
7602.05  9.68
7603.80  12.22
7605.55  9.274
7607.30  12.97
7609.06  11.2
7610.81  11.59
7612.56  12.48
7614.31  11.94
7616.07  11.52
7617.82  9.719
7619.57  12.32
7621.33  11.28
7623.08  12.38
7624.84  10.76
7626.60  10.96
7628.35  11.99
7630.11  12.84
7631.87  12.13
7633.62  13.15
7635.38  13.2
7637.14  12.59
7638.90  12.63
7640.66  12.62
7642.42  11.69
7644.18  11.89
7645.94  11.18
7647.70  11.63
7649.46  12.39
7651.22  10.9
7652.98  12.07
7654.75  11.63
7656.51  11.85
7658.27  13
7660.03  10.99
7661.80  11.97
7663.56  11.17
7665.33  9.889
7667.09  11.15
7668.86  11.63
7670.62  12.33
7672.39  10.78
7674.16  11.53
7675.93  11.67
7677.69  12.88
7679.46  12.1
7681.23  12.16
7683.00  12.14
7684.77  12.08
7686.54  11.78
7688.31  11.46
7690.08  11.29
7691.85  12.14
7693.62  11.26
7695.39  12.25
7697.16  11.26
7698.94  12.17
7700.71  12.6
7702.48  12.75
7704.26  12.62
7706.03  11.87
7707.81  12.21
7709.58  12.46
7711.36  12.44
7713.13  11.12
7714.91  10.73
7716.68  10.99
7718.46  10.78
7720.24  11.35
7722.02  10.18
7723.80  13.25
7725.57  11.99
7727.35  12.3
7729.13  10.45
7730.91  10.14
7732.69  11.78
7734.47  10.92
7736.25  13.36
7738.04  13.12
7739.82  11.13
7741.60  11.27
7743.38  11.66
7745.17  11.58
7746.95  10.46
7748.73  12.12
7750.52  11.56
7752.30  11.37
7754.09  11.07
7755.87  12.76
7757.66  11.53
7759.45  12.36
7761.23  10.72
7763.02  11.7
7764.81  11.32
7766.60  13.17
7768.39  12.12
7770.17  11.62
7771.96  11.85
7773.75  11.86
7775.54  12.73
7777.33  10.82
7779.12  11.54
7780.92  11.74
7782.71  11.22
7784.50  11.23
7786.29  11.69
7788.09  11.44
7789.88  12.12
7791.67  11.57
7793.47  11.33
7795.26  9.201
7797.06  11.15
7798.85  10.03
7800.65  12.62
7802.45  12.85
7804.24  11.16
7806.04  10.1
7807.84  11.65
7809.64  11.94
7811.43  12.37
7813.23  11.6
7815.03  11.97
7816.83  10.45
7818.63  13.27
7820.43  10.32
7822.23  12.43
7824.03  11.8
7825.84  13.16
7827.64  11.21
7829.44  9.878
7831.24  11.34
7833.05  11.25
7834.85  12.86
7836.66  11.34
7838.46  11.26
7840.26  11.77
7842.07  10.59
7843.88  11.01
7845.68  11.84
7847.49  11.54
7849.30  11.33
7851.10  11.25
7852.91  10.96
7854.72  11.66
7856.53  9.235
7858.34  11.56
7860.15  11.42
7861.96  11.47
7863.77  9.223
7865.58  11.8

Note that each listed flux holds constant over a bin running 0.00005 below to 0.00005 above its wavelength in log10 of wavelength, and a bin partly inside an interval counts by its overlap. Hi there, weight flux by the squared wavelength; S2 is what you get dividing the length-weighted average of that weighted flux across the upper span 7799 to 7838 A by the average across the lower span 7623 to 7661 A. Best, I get 1.02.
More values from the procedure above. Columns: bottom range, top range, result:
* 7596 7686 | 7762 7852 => 1.03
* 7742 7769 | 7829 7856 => 0.99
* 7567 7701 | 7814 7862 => 1.02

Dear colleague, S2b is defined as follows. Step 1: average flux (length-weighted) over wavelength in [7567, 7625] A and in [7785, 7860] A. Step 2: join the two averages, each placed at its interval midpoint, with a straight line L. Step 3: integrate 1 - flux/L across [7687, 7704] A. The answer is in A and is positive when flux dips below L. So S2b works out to -0.6 A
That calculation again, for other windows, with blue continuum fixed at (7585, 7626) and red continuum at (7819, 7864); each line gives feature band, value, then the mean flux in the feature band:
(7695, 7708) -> -0.9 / 12.2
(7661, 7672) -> 0.2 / 11.3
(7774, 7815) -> -0.4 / 11.5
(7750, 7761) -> -0.3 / 11.7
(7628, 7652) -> -1.4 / 12.2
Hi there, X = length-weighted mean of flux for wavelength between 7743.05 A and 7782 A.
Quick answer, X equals 11.7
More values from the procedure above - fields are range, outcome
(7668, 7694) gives 11.8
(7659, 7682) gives 11.6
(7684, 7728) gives 11.8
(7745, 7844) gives 11.6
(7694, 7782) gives 11.7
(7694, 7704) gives 12.2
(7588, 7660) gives 11.8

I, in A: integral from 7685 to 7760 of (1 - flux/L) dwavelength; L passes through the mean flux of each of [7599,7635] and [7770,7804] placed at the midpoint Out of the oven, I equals -0.9 A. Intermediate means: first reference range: 11.7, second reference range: 11.5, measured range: 11.7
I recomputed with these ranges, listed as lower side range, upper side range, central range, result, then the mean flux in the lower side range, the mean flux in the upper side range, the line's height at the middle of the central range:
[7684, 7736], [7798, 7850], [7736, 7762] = -0.1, 11.7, 11.6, 11.6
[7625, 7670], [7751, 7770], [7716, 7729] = 0.4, 11.9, 11.8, 11.8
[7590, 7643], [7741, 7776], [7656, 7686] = 0.2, 11.8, 11.7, 11.8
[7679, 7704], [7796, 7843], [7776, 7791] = 0.2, 12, 11.5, 11.7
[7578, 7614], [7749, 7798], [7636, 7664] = -0.7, 11.6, 11.6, 11.6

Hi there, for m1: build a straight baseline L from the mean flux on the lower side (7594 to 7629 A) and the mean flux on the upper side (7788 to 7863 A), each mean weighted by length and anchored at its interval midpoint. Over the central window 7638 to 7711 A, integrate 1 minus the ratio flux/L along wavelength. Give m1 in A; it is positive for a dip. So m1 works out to -2.6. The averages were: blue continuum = 11.5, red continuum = 11.4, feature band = 11.9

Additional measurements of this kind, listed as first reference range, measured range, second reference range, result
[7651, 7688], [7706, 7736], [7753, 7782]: 0.7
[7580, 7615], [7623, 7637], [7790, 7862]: -0.6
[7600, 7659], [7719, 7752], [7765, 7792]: 0.6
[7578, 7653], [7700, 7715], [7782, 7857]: -0.7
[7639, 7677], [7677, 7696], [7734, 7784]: -0.4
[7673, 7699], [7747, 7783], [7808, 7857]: -0.2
